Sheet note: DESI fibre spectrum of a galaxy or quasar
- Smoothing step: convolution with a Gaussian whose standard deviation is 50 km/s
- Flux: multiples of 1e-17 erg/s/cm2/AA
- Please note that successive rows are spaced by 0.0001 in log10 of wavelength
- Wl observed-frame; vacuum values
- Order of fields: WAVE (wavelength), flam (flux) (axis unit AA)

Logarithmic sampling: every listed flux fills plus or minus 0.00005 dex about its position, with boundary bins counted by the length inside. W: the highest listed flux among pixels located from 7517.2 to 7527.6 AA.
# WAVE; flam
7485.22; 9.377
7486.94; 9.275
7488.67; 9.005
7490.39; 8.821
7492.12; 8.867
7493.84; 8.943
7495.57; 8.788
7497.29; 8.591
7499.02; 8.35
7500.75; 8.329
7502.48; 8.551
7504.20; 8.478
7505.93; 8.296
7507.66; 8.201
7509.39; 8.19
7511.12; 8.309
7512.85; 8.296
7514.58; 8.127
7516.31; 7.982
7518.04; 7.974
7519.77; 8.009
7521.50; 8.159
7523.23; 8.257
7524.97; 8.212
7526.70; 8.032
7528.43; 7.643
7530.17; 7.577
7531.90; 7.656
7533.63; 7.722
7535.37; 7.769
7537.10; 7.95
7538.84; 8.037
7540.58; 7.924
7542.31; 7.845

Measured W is 8.257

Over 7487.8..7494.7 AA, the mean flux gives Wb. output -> 8.91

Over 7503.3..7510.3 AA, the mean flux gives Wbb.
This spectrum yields 8.3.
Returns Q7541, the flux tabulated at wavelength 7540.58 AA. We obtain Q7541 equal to 7.924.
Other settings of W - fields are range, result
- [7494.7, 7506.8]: 8.788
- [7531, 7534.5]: 7.722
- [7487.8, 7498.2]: 9.005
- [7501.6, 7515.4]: 8.551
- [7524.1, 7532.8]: 8.212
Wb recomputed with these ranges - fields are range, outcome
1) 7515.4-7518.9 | 7.98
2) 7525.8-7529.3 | 7.85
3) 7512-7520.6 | 8.08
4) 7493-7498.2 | 8.77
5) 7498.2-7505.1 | 8.43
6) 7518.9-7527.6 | 8.14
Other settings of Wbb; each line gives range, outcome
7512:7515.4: 8.21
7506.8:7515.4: 8.22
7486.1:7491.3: 9.02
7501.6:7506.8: 8.44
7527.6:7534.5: 7.65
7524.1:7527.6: 8.12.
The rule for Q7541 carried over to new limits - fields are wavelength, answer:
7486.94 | 9.275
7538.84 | 8.037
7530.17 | 7.577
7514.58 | 8.127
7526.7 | 8.032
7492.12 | 8.867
